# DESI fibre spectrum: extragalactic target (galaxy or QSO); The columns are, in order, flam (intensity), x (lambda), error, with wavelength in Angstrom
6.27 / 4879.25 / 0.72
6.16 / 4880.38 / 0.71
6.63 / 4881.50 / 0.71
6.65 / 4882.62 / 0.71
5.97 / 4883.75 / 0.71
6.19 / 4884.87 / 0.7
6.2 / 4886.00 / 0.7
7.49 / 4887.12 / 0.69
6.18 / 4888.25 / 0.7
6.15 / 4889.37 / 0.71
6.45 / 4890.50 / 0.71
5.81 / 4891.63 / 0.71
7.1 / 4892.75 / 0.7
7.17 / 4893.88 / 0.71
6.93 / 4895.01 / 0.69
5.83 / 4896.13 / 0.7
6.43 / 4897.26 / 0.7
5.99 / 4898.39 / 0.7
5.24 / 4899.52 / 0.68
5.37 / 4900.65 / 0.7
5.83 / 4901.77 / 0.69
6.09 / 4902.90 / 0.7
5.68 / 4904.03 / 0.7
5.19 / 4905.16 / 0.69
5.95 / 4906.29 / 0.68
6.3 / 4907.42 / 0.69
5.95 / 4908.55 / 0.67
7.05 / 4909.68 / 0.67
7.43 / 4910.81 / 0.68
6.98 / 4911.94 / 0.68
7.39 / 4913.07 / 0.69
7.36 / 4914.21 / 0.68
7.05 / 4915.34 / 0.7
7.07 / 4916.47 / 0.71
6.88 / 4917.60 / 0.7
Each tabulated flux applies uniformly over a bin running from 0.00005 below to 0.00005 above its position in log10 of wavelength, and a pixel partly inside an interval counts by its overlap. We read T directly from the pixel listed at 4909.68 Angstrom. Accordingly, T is 7.05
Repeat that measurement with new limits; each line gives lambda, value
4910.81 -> 7.43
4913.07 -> 7.39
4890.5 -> 6.45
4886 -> 6.2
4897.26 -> 6.43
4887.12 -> 7.49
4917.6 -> 6.88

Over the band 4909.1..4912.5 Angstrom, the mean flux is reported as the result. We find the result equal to 7.15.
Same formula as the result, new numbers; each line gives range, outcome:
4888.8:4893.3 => 6.38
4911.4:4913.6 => 7.19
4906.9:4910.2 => 6.43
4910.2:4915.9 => 7.24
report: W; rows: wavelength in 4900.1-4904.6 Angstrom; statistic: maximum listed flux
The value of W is 6.09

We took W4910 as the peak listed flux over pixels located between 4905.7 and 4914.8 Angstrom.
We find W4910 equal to 7.43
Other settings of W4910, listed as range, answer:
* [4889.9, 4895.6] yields 7.17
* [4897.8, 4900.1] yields 5.99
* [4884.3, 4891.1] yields 7.49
